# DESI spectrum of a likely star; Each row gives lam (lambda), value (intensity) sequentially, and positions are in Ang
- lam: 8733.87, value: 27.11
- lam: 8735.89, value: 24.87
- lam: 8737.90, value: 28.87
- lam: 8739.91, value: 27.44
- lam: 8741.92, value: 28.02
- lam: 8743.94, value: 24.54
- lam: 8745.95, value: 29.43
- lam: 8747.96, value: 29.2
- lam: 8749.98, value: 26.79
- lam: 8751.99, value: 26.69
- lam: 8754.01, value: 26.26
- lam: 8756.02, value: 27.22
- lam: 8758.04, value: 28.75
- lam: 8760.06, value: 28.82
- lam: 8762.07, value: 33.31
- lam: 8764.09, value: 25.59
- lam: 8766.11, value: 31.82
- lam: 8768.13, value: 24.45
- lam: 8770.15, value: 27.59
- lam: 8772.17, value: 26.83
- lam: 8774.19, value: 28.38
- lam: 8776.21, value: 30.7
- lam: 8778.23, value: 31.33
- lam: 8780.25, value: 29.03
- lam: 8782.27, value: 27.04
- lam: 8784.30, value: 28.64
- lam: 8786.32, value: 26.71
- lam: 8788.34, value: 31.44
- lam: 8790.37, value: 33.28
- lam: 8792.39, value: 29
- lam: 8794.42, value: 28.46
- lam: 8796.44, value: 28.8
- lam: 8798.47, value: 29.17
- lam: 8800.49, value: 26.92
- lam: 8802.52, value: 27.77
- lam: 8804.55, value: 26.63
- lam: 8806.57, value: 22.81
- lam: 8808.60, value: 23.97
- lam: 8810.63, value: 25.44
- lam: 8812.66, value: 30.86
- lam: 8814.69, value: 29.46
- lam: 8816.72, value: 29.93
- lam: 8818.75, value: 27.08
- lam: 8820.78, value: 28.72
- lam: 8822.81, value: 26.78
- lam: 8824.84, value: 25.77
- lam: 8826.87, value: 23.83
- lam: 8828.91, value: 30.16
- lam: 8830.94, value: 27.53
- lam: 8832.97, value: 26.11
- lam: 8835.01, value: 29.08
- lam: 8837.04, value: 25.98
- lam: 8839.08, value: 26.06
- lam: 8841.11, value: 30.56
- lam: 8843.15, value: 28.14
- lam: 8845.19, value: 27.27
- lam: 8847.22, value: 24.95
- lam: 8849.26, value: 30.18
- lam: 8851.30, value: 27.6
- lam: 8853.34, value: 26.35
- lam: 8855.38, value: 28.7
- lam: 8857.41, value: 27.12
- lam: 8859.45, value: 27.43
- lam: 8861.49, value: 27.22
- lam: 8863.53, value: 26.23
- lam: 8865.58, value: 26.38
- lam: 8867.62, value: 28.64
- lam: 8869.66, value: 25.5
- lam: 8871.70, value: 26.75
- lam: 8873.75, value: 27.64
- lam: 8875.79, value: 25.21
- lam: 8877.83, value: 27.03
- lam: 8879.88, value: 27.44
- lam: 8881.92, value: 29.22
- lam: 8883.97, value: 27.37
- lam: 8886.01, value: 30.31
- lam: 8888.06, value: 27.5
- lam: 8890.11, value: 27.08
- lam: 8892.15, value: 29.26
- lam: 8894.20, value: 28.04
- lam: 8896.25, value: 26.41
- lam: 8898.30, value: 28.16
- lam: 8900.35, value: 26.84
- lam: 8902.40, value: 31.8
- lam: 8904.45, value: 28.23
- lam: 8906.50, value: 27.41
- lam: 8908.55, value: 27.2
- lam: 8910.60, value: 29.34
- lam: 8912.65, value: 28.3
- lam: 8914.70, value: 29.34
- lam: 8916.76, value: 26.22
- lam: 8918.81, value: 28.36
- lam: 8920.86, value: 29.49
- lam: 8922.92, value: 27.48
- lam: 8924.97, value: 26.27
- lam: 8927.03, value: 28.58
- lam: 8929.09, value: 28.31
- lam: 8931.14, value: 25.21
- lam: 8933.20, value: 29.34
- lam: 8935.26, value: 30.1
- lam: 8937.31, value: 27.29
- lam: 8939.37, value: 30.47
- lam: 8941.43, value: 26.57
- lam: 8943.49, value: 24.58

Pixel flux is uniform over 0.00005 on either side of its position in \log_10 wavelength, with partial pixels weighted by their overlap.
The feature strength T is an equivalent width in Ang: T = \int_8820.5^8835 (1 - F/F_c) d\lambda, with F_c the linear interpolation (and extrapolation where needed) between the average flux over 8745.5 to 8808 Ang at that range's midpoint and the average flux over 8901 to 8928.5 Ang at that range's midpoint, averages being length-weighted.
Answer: 0.6 Ang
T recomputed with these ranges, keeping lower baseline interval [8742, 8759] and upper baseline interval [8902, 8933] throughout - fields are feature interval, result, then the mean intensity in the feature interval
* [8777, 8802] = -1.45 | 29.1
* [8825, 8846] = 0.25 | 27.4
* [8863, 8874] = 0.41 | 26.8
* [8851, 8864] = 0.26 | 27.3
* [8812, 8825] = -0.38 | 28.5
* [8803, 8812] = 0.81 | 25.1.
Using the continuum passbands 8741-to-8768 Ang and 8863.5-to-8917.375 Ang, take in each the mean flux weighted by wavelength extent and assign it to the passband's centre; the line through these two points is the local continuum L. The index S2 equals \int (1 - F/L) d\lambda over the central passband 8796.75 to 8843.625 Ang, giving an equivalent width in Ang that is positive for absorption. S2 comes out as 1.0 Ang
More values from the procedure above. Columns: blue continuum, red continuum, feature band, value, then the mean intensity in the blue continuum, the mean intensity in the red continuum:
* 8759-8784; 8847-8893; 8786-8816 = 0.28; 28.7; 27.5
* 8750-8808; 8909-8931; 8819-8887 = 1.89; 28.3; 28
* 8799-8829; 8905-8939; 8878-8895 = -0.30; 27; 28.1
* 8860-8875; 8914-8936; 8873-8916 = -0.99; 26.9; 28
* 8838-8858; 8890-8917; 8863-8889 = 0.57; 27.7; 28.2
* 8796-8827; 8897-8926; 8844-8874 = 0.50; 27.2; 28.2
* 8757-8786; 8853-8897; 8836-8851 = 0.11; 28.7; 27.4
